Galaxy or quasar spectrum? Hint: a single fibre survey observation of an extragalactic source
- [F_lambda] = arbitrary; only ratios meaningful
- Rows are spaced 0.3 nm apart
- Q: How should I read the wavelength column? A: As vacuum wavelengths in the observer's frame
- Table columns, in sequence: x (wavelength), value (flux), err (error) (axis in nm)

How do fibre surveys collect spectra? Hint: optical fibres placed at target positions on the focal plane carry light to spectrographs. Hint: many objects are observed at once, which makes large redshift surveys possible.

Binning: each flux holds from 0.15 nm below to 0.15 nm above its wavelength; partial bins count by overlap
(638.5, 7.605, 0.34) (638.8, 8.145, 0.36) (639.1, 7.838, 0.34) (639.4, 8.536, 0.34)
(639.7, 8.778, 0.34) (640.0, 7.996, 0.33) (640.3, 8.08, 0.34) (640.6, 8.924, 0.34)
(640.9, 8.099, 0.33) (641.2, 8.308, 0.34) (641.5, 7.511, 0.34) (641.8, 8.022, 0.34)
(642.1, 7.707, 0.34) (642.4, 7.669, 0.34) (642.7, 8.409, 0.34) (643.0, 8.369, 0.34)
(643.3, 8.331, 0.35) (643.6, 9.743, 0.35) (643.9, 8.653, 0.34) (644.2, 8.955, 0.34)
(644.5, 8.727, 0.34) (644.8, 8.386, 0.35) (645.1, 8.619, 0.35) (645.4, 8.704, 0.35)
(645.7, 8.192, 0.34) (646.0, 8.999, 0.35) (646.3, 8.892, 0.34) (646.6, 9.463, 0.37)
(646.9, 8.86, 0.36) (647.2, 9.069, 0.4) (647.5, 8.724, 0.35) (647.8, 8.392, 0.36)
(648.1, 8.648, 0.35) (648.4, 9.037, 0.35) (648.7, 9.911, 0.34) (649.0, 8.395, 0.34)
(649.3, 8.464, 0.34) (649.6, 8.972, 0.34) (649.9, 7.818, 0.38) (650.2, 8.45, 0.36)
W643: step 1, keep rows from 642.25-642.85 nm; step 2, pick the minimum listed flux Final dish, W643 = 7.669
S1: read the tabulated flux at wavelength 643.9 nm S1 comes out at 8.653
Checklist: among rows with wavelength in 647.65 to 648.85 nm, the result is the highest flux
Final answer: 9.911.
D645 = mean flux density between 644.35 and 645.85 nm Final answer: 8.53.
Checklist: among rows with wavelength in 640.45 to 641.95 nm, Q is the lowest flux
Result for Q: 7.511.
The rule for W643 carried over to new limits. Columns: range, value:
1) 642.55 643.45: 8.331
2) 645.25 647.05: 8.192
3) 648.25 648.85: 9.037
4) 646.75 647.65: 8.724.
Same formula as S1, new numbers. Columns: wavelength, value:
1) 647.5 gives 8.724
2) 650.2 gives 8.45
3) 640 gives 7.996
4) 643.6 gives 9.743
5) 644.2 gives 8.955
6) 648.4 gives 9.037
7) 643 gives 8.369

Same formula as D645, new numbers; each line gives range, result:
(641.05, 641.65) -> 7.91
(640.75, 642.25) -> 7.93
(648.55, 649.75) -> 8.94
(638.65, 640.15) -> 8.26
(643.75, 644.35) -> 8.8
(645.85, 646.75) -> 9.12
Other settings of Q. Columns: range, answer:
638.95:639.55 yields 7.838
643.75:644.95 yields 8.386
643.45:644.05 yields 8.653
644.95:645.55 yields 8.619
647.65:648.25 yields 8.392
